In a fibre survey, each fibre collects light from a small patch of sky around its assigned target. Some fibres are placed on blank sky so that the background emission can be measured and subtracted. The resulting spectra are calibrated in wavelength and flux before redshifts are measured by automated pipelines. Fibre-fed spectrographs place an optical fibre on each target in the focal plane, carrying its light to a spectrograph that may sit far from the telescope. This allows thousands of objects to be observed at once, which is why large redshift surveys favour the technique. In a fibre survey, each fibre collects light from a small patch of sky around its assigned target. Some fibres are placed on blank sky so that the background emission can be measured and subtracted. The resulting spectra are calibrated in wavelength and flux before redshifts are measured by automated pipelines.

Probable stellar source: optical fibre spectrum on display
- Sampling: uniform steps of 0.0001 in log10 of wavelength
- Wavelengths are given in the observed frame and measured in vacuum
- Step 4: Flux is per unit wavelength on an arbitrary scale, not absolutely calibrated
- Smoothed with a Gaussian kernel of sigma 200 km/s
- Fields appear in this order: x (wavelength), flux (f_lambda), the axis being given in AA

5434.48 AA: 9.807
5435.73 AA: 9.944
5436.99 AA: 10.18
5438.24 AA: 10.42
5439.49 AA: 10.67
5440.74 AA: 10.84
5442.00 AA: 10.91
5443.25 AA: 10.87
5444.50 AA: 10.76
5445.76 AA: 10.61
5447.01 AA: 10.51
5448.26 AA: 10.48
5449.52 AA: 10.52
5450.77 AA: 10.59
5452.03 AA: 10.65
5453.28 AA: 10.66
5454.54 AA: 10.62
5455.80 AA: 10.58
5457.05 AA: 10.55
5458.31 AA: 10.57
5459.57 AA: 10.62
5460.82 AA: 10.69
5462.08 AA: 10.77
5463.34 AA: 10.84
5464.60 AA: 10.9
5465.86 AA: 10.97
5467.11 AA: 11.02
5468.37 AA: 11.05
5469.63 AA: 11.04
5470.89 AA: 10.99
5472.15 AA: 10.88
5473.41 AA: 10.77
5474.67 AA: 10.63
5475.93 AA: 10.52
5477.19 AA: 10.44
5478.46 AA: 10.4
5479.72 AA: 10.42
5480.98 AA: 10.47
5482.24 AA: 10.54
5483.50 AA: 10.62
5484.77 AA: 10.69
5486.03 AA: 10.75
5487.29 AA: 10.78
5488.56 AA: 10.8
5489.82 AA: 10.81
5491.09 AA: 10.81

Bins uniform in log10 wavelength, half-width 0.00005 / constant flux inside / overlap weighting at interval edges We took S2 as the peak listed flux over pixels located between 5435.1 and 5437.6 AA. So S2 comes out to 10.18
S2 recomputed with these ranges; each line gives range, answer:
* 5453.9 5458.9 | 10.62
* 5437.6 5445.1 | 10.91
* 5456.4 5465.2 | 10.9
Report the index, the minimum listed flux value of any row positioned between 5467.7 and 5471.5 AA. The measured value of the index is 10.99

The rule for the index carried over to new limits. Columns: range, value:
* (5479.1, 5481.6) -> 10.42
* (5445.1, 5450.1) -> 10.48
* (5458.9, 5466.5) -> 10.62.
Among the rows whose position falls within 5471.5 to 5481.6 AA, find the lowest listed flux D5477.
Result 10.4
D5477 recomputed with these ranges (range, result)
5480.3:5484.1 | 10.47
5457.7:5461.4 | 10.57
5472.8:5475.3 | 10.63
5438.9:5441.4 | 10.67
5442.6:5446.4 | 10.61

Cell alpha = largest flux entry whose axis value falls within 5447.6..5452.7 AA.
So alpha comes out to 10.65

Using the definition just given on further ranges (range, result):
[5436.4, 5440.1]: 10.67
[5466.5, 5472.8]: 11.05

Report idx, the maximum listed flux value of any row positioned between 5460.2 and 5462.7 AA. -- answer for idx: 10.77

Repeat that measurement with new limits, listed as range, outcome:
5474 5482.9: 10.63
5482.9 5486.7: 10.75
